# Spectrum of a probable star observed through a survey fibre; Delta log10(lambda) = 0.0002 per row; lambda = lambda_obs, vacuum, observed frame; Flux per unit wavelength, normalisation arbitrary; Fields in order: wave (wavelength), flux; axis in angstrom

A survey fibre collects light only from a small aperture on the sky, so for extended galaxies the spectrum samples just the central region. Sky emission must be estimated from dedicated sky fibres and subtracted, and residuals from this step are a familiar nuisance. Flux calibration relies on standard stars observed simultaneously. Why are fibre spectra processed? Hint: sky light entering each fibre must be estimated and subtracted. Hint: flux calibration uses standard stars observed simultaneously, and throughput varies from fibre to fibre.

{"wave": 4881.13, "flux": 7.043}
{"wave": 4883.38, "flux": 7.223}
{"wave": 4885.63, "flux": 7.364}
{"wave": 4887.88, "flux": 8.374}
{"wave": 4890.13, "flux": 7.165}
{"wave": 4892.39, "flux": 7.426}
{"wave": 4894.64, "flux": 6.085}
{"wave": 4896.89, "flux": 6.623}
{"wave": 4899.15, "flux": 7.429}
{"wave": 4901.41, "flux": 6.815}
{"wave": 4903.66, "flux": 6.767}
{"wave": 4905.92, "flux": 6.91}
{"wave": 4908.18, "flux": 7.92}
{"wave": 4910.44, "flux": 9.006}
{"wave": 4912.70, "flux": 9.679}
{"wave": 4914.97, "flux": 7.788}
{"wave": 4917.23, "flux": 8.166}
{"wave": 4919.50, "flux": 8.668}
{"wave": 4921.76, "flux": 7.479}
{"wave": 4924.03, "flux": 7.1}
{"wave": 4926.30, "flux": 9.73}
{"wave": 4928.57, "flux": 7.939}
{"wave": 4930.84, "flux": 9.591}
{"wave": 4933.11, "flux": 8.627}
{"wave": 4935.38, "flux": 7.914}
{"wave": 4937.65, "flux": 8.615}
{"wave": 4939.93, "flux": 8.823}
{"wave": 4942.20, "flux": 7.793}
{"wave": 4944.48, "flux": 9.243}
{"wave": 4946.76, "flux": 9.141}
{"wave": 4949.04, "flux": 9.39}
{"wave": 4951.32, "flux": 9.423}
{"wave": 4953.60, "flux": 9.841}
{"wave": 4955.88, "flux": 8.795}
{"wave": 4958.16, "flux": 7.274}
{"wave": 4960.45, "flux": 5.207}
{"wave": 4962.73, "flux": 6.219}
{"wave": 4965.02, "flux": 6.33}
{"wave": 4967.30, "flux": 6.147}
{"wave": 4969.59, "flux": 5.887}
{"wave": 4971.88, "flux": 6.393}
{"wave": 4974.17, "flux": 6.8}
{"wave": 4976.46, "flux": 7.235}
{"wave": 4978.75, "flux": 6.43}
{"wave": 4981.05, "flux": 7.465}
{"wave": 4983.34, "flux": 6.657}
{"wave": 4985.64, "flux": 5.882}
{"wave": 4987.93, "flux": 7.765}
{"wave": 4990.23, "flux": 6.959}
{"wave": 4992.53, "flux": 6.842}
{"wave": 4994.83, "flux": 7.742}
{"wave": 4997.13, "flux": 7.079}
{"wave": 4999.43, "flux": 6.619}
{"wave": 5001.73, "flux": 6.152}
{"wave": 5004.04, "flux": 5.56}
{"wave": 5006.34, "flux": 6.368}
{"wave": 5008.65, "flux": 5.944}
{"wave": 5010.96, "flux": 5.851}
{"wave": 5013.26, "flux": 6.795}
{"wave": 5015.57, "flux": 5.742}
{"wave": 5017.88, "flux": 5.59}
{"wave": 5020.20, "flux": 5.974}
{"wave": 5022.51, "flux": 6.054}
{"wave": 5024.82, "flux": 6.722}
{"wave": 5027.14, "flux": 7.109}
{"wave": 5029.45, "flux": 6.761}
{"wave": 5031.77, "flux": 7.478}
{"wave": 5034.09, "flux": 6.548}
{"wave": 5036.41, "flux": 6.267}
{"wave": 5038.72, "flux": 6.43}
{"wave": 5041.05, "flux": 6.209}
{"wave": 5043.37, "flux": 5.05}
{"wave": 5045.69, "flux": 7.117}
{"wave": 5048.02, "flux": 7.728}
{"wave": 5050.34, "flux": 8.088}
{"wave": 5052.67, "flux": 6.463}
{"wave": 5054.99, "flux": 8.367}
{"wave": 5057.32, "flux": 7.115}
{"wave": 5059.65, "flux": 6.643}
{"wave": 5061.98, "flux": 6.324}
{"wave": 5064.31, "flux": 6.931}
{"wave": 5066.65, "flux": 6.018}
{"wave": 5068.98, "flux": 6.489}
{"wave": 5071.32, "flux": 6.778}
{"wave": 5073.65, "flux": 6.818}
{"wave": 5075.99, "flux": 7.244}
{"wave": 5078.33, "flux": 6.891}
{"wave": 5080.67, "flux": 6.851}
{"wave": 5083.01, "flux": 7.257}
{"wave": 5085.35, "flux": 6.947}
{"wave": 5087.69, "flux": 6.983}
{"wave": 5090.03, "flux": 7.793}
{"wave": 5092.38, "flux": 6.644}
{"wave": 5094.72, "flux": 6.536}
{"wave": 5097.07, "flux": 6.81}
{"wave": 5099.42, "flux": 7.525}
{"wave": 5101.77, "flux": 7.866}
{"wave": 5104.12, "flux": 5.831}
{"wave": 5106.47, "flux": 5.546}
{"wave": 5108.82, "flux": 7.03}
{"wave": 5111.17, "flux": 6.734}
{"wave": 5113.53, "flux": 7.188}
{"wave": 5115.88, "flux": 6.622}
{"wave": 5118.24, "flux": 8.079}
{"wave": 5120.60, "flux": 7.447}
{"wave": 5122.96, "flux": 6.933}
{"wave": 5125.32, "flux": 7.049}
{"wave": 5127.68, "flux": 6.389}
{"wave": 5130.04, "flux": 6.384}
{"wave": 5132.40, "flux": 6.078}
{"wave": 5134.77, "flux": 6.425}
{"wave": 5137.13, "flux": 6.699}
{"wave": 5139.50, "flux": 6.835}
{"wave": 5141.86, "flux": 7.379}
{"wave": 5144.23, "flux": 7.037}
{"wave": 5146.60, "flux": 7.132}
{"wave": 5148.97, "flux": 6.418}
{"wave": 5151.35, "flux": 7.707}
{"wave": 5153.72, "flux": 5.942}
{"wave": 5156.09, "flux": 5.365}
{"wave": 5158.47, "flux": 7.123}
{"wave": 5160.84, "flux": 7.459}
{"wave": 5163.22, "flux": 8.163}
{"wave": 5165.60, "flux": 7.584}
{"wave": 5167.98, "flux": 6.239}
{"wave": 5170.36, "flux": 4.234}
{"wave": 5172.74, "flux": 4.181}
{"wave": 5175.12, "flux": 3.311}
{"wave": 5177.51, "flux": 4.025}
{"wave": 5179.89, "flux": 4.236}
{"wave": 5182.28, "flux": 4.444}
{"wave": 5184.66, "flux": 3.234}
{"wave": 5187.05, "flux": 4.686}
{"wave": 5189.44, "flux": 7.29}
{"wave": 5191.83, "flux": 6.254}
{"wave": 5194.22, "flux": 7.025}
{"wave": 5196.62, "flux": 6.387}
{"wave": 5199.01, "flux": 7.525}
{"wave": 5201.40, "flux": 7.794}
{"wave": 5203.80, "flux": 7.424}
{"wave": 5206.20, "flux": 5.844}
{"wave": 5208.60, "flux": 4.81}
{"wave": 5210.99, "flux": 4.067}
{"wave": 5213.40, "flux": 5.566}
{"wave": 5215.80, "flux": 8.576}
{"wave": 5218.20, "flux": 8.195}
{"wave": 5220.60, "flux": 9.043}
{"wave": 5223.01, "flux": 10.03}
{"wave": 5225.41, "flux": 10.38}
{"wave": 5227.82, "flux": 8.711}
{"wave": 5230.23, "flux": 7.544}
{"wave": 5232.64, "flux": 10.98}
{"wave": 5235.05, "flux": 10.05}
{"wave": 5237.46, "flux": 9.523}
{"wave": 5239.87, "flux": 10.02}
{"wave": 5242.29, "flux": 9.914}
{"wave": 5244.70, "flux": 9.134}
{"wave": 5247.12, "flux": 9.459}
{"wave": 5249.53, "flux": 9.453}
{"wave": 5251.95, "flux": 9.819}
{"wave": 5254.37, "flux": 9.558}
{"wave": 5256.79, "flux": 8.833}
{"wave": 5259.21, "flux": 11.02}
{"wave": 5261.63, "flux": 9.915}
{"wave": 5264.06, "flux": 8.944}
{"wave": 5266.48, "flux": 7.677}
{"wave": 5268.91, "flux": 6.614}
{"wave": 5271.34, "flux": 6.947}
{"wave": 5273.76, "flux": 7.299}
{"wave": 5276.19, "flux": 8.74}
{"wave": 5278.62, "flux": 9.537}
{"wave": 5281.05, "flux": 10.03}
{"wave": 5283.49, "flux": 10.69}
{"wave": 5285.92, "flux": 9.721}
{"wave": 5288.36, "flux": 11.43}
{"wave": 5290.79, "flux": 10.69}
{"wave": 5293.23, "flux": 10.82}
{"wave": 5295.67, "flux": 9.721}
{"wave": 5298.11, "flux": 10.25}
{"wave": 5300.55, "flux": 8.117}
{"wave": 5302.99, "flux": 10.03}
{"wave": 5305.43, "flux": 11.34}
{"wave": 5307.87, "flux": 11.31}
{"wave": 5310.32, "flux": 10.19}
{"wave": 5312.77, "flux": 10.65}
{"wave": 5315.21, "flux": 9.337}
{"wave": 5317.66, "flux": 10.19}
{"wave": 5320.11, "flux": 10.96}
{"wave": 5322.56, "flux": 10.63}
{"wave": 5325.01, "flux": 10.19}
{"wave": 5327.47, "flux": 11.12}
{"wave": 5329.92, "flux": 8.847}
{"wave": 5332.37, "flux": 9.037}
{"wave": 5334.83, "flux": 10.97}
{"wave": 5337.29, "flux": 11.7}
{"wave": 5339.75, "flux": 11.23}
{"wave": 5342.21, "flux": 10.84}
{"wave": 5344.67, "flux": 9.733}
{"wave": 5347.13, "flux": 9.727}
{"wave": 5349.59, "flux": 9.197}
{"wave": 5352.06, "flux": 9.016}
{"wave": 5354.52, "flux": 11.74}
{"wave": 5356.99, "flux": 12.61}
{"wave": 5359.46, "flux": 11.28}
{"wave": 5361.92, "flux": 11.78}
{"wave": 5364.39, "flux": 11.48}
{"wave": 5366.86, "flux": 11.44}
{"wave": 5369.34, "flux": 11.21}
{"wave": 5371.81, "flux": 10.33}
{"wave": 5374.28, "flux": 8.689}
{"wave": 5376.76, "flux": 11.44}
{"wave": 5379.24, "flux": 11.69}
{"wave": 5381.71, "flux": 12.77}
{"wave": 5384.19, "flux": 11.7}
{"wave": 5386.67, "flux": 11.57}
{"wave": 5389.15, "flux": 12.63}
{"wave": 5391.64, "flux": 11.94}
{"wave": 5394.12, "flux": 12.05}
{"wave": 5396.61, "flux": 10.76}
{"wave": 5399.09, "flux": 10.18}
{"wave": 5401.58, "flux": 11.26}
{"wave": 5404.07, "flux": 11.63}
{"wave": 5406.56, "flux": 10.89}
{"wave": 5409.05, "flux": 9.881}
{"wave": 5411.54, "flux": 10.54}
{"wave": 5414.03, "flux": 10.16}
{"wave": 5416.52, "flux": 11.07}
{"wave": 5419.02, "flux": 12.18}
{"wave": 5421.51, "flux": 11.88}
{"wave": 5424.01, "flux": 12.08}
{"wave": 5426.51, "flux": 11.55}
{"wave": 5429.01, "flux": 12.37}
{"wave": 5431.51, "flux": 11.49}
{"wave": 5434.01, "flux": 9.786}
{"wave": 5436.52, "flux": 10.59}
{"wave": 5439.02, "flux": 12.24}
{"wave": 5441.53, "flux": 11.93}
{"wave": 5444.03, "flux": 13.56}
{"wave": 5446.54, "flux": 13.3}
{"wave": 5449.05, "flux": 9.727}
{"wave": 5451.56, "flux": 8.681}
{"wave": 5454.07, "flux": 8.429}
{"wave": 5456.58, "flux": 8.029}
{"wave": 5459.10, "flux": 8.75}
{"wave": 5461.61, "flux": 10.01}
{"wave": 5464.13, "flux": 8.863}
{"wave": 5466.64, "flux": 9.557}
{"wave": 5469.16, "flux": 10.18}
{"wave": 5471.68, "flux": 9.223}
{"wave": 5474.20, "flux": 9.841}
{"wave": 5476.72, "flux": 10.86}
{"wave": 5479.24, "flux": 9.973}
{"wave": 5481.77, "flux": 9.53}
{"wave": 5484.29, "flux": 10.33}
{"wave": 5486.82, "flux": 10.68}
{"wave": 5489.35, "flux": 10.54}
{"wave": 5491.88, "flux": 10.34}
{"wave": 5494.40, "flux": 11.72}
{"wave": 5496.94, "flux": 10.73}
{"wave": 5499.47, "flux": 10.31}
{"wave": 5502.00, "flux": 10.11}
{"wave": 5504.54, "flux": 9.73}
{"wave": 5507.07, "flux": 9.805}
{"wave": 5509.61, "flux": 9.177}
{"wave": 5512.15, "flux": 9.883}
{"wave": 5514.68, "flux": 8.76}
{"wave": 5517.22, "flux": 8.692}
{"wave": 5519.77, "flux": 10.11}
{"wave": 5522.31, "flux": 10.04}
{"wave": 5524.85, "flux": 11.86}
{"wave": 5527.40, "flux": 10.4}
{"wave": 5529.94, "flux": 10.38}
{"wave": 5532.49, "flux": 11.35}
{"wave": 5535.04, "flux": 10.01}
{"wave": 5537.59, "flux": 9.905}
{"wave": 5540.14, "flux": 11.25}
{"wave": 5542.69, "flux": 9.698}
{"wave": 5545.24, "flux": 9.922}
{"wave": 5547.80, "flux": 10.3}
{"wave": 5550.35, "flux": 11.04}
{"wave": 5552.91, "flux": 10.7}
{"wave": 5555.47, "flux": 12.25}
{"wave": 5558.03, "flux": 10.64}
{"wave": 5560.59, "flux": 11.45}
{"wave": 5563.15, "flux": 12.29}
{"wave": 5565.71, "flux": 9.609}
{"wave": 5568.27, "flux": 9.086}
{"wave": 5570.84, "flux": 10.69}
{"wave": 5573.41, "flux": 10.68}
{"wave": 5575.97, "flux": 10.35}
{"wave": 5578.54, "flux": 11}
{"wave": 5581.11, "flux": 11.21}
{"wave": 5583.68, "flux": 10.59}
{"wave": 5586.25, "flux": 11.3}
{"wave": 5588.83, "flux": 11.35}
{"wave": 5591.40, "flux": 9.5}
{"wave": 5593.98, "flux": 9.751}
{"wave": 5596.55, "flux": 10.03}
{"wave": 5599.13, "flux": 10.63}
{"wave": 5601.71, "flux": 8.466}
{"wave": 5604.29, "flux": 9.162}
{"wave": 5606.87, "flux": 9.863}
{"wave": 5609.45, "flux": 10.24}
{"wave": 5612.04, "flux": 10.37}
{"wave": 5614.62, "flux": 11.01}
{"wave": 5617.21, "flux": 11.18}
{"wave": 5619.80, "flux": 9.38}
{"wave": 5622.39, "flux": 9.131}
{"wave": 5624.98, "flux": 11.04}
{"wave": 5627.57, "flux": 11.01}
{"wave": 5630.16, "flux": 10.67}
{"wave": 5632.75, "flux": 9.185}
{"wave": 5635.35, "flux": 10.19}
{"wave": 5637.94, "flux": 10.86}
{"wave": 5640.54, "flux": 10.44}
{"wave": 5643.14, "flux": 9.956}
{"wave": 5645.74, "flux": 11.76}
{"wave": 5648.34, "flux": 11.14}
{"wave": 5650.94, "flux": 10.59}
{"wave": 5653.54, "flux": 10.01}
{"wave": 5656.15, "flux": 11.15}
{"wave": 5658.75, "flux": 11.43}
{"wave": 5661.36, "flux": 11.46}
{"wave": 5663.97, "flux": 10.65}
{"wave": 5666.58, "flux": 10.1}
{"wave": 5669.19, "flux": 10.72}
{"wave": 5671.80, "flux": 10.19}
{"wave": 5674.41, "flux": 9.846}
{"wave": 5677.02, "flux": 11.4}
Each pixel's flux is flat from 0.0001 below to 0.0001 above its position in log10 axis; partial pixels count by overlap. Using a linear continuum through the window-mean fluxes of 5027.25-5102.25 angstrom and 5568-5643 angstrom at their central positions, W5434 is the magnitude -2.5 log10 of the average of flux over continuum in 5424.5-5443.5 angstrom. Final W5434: -0.24 mag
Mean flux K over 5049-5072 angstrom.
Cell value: 6.93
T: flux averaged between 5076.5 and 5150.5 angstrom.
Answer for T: 6.89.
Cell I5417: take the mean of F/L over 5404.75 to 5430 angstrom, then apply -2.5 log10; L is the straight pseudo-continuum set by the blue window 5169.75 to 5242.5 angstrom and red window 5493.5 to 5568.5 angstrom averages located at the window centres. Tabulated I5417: -0.22 mag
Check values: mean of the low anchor 6.93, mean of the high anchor 10.4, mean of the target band 11.3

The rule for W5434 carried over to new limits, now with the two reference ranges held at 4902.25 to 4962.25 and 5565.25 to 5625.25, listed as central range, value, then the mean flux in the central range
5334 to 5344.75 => -0.16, 11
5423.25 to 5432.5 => -0.21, 11.9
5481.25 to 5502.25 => -0.06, 10.5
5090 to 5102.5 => 0.23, 7.11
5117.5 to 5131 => 0.25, 7.02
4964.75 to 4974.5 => 0.32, 6.27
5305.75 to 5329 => -0.12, 10.5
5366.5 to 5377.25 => -0.10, 10.5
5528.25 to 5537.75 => -0.04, 10.5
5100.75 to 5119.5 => 0.27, 6.86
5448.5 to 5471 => 0.08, 9.12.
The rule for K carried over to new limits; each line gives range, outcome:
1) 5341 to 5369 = 10.8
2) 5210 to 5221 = 7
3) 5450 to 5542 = 9.95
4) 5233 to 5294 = 9.45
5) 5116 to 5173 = 6.72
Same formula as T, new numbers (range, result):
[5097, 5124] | 6.97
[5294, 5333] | 10.1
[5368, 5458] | 11.1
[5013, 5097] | 6.74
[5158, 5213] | 5.78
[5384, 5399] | 11.7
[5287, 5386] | 10.6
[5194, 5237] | 7.82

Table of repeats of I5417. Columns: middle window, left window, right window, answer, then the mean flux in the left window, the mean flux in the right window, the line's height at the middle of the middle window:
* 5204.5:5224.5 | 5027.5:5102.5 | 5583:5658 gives 0.11 mag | 6.9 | 10.3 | 7.83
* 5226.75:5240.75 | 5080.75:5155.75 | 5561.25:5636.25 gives -0.23 mag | 6.86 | 10.3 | 7.69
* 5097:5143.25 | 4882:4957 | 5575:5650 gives 0.27 mag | 8.15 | 10.4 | 8.79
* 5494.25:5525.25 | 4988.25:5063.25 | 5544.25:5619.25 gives 0.00 mag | 6.63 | 10.5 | 9.99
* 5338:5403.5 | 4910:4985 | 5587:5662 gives -0.18 mag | 7.88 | 10.4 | 9.44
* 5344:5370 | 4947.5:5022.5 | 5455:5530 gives -0.19 mag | 6.82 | 9.94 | 9.1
